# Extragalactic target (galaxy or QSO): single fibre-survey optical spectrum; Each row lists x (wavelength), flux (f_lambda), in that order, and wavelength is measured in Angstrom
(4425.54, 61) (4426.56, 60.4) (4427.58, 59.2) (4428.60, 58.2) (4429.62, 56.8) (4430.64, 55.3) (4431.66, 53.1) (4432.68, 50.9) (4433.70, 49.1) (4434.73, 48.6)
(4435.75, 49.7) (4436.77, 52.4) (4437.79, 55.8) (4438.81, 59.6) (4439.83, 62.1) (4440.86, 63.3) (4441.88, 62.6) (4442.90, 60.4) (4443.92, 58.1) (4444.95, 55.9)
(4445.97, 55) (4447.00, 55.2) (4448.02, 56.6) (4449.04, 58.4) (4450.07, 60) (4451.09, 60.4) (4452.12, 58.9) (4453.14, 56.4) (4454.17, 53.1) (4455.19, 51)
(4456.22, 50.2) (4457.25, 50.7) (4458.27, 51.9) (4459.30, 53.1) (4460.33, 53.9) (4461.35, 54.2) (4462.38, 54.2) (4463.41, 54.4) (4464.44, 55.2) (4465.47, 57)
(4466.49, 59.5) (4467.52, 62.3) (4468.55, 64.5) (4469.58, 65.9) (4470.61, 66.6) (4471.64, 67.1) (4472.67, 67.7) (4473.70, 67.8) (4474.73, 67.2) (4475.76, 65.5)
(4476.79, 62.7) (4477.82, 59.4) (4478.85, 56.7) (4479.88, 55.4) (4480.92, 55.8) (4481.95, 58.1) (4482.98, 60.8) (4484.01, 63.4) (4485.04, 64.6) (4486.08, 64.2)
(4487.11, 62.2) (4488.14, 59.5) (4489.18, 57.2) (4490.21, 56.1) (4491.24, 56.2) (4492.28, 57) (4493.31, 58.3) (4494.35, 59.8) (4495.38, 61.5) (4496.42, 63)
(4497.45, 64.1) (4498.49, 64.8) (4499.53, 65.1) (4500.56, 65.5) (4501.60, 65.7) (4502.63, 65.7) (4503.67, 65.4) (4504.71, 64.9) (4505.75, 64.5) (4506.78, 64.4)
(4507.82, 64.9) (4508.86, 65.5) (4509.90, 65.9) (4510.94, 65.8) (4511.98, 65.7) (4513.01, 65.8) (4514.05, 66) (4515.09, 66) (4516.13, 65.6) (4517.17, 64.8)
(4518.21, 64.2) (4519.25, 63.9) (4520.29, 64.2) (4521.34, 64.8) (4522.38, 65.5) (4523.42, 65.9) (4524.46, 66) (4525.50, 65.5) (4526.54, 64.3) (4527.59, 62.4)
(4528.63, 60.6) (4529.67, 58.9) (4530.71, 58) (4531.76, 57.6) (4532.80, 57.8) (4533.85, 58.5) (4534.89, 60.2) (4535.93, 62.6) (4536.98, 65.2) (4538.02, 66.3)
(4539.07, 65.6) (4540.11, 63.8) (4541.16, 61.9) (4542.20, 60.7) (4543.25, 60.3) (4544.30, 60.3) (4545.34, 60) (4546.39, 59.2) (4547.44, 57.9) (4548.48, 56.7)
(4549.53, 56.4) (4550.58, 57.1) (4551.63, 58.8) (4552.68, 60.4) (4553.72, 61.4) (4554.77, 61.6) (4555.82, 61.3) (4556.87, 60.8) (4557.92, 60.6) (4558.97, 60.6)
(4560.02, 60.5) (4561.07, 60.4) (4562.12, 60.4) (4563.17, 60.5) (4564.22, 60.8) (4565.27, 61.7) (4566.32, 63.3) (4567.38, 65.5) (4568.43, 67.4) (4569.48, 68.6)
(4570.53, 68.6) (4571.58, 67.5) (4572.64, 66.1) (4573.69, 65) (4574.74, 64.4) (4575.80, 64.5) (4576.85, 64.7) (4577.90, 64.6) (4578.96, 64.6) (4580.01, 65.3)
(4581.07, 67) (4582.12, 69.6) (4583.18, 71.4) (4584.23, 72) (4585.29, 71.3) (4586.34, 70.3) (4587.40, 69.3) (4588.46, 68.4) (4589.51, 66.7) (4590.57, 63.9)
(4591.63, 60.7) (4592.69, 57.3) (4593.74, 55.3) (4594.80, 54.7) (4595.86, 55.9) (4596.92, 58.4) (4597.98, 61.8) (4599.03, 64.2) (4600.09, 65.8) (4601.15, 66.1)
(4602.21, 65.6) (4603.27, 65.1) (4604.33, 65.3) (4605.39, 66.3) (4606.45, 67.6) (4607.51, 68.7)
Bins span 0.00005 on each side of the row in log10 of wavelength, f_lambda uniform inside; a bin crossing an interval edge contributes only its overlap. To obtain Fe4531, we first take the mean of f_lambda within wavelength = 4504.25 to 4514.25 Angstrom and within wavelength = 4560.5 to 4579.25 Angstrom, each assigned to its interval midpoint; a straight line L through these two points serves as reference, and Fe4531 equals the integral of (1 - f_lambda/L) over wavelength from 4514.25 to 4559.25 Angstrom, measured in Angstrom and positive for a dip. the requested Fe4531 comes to 2.2 Angstrom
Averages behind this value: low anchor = 65.4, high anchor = 64.4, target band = 61.8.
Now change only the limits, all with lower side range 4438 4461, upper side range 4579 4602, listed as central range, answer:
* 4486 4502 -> -0.54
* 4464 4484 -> -1.34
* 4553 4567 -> 0.39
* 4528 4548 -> 0.26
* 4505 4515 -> -0.89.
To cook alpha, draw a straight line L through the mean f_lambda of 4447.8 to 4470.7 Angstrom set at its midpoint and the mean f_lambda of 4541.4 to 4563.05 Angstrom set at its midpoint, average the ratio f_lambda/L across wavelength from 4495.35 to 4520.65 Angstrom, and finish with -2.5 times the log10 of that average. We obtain -0.117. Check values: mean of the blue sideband 56.7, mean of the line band 65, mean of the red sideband 59.8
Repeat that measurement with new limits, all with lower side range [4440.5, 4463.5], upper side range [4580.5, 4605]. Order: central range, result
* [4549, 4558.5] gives 0.04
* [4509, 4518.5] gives -0.10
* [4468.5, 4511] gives -0.08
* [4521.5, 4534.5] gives -0.02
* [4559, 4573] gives -0.01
